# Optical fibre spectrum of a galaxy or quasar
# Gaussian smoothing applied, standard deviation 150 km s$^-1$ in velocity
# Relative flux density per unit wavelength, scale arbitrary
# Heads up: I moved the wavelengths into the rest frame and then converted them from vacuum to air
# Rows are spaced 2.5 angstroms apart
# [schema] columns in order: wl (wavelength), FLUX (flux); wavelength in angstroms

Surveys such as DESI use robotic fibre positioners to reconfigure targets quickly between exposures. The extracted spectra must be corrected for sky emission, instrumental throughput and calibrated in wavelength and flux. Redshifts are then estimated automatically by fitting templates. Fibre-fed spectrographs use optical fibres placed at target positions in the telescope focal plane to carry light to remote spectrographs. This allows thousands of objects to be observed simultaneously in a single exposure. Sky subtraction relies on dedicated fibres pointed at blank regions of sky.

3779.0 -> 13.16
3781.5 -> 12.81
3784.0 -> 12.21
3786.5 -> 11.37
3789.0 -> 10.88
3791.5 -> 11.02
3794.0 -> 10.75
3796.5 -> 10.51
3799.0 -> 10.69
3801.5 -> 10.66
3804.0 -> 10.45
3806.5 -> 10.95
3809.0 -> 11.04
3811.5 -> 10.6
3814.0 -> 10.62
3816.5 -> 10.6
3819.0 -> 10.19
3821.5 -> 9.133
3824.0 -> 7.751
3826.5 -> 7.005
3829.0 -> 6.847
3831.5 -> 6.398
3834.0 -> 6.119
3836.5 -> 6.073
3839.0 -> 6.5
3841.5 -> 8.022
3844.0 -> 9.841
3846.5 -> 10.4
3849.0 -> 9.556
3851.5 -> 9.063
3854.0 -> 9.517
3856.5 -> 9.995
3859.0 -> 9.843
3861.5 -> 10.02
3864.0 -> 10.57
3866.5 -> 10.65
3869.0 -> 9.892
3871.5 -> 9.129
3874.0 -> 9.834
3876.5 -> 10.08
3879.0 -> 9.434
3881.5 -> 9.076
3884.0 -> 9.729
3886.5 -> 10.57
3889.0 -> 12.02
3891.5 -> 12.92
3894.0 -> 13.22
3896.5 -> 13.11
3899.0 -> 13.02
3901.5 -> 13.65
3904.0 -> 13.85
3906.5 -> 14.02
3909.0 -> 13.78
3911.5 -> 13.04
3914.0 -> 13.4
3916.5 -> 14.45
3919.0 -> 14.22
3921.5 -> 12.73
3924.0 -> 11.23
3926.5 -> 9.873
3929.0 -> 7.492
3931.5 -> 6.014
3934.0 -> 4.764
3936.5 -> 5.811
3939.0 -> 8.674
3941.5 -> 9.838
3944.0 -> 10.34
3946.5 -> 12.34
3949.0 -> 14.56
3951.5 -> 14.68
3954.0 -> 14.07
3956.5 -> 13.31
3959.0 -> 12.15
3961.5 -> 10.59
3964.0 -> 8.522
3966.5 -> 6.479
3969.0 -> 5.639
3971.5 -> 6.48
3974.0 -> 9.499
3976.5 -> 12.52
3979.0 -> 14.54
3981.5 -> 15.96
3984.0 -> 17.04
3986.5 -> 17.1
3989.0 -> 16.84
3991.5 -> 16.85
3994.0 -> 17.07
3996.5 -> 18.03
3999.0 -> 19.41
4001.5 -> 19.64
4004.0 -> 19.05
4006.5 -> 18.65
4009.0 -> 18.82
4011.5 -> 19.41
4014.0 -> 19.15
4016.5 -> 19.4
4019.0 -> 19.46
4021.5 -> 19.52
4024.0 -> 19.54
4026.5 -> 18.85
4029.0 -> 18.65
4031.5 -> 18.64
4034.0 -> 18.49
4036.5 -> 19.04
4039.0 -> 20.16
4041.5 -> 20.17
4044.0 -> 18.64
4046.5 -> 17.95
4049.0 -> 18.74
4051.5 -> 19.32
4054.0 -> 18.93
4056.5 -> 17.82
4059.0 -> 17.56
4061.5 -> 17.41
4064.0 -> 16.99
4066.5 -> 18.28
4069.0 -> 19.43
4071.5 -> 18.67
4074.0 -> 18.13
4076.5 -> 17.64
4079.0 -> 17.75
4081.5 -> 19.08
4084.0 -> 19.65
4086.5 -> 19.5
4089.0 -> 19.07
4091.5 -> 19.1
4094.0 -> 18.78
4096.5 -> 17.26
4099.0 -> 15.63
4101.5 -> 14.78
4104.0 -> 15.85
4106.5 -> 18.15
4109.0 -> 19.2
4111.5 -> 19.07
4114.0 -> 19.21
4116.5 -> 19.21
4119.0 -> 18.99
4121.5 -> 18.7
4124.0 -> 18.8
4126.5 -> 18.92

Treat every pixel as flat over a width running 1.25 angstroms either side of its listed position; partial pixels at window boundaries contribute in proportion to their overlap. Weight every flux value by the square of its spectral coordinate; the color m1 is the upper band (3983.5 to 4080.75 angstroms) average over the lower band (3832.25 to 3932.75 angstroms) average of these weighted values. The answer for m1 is 1.88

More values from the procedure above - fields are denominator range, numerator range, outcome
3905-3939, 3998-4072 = 1.85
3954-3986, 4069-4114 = 1.70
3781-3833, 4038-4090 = 2.11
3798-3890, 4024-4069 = 2.19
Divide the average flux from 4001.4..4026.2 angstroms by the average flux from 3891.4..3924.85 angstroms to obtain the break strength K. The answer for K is 1.44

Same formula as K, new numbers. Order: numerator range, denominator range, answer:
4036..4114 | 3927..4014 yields 1.40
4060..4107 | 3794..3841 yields 1.99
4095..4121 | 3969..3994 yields 1.29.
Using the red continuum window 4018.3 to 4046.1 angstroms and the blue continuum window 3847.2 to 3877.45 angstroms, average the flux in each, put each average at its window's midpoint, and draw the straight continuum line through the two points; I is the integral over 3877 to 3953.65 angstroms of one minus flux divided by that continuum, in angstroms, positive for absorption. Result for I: 7.3 angstroms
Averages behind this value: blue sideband 9.85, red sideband 19.2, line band 11.4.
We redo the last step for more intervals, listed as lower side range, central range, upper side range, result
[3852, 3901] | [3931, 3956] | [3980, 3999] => 7.34 angstroms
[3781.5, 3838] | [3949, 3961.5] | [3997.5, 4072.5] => 1.79 angstroms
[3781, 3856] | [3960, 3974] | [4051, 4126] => 6.38 angstroms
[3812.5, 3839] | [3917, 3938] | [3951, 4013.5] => 5.11 angstroms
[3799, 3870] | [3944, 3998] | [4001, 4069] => 9.57 angstroms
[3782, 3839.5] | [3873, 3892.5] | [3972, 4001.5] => 2.74 angstroms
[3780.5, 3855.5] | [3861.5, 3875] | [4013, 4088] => 1.79 angstroms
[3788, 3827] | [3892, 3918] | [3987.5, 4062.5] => 0.91 angstroms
